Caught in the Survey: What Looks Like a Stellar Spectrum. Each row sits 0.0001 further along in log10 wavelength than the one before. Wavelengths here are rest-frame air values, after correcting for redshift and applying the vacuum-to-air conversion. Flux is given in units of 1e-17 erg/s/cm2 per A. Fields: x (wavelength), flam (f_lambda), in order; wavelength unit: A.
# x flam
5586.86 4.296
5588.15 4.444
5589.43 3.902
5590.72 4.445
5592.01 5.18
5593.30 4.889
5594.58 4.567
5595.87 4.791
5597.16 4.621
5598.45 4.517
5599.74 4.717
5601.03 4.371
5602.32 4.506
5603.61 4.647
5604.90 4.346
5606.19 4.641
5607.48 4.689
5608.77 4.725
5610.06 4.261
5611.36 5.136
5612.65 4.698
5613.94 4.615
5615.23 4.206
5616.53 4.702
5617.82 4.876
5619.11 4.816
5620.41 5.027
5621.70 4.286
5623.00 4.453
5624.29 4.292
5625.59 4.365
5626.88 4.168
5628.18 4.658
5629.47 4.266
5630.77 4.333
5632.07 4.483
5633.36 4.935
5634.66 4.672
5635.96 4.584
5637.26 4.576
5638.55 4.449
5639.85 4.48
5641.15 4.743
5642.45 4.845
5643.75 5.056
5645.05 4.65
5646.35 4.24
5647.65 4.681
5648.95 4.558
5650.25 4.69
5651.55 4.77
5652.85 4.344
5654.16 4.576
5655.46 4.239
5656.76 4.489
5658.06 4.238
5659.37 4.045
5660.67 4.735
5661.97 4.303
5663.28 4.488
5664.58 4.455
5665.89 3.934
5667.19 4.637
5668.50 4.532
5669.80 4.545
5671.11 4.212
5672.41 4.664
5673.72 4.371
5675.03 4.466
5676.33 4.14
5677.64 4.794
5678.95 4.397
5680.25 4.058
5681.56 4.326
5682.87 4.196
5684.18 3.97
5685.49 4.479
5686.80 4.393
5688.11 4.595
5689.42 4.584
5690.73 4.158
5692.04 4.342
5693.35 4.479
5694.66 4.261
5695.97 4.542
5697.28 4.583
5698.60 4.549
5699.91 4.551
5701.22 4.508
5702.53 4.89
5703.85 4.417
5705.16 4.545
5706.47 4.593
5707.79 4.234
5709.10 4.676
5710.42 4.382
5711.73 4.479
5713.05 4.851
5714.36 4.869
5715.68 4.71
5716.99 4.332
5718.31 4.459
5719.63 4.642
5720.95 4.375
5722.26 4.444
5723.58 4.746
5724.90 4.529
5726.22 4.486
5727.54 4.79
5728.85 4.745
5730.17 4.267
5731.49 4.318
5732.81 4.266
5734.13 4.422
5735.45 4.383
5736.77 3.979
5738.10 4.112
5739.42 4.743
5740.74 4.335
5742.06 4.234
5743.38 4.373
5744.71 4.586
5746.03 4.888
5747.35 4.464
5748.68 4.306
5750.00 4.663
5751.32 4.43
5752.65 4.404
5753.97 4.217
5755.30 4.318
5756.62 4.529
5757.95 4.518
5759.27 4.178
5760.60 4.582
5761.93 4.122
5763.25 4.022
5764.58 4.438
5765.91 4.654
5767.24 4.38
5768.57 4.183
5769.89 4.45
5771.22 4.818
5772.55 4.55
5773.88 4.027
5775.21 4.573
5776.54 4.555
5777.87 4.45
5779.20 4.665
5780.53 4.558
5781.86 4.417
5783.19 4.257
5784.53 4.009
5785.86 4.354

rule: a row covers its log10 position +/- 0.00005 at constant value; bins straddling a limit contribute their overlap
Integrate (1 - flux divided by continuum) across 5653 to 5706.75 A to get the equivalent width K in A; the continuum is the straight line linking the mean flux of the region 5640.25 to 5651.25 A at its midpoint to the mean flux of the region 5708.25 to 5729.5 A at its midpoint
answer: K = 2.55 A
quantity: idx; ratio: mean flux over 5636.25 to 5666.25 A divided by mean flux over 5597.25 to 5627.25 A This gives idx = 1.0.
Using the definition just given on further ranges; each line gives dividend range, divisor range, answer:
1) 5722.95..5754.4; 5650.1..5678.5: 1.00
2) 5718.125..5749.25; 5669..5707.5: 1.00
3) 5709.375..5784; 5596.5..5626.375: 0.97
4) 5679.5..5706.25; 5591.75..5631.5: 0.96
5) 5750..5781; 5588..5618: 0.96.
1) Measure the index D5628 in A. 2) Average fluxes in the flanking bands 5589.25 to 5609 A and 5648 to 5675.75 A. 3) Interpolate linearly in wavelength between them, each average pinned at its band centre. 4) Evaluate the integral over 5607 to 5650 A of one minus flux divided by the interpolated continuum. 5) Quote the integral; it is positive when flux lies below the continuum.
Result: -0.6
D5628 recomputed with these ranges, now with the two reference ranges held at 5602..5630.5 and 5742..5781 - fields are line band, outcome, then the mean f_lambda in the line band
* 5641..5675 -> 0.2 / 4.5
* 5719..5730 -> -0.3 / 4.58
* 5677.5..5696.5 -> 0.6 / 4.36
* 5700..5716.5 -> -0.4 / 4.59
